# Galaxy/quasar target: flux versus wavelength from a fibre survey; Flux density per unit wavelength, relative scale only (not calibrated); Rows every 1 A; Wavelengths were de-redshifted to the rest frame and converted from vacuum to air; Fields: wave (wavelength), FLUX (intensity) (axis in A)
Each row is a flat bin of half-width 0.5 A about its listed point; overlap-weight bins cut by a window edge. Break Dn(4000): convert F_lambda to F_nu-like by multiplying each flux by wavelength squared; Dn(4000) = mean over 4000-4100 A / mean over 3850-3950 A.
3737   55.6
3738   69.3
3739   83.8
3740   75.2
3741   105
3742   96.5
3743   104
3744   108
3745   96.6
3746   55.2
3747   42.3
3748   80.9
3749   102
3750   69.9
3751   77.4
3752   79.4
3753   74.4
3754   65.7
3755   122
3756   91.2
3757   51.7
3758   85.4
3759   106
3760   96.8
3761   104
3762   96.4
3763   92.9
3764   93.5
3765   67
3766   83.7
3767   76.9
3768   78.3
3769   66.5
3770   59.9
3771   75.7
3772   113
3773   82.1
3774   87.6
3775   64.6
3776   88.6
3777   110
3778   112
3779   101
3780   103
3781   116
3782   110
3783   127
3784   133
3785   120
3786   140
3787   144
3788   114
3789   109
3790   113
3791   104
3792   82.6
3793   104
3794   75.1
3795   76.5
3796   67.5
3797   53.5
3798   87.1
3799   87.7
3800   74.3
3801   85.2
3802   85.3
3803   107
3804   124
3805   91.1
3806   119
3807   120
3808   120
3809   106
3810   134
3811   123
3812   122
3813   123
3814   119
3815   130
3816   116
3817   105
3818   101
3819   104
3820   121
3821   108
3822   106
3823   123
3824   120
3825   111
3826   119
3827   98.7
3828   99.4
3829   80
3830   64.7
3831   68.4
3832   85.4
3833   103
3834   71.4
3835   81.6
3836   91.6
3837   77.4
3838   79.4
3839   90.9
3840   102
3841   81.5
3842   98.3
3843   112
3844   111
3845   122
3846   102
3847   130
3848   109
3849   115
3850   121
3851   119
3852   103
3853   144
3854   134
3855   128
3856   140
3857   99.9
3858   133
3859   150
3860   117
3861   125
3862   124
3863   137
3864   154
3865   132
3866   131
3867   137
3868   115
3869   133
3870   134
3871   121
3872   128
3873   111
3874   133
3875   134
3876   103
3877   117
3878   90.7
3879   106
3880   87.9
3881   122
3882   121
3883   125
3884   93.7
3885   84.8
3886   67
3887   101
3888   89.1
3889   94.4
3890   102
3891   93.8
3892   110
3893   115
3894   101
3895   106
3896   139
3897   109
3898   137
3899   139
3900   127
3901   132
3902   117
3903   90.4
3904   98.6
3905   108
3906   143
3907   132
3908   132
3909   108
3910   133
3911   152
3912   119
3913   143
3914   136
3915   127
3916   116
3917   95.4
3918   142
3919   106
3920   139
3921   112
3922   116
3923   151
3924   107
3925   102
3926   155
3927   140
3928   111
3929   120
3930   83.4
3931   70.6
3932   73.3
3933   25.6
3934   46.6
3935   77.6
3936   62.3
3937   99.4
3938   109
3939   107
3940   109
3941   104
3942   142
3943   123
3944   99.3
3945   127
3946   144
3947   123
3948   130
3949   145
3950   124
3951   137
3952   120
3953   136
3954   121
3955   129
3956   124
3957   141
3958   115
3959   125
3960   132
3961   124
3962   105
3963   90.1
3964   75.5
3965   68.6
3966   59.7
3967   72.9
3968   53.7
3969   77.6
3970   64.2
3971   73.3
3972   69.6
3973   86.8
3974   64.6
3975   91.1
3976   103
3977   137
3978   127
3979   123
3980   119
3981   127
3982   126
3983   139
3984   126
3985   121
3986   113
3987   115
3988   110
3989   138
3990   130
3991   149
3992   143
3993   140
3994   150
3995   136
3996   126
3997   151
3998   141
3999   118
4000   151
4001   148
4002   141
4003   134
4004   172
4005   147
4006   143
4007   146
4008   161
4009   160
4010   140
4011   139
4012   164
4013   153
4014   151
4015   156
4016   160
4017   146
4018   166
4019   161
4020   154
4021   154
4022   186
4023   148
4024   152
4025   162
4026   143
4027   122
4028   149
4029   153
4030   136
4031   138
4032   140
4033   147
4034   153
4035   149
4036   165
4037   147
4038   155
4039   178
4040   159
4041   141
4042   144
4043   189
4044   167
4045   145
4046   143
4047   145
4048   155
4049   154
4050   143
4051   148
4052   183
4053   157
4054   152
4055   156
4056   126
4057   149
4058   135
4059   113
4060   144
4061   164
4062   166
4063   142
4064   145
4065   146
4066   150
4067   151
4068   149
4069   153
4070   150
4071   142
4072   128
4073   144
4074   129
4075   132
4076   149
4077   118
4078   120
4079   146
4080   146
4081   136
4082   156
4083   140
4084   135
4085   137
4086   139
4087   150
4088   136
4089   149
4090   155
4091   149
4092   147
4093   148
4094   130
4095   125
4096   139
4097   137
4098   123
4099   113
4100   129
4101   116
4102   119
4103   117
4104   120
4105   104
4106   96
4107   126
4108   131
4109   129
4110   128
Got 1.37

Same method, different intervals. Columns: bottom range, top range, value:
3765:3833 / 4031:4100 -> 1.65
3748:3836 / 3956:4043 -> 1.50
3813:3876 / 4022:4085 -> 1.45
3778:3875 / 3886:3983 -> 1.06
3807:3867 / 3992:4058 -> 1.48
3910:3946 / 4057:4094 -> 1.39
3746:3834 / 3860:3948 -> 1.25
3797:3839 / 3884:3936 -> 1.14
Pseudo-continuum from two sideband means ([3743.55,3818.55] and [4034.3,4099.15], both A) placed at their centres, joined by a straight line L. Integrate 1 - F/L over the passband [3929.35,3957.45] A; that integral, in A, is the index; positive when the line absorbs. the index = 3.7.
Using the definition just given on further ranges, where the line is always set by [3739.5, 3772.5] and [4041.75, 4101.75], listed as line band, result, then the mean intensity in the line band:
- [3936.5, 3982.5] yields 5.1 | 109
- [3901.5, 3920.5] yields -1.6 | 123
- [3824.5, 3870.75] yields -4.2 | 111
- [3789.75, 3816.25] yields -2.3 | 102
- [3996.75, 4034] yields -4.7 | 150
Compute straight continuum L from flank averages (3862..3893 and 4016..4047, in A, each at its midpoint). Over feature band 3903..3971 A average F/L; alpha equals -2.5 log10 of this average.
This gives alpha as 0.16 mag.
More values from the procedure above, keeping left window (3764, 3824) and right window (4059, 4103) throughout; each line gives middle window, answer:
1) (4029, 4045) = -0.15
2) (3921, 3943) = 0.18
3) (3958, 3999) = 0.14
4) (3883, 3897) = 0.14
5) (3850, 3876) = -0.16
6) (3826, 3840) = 0.24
